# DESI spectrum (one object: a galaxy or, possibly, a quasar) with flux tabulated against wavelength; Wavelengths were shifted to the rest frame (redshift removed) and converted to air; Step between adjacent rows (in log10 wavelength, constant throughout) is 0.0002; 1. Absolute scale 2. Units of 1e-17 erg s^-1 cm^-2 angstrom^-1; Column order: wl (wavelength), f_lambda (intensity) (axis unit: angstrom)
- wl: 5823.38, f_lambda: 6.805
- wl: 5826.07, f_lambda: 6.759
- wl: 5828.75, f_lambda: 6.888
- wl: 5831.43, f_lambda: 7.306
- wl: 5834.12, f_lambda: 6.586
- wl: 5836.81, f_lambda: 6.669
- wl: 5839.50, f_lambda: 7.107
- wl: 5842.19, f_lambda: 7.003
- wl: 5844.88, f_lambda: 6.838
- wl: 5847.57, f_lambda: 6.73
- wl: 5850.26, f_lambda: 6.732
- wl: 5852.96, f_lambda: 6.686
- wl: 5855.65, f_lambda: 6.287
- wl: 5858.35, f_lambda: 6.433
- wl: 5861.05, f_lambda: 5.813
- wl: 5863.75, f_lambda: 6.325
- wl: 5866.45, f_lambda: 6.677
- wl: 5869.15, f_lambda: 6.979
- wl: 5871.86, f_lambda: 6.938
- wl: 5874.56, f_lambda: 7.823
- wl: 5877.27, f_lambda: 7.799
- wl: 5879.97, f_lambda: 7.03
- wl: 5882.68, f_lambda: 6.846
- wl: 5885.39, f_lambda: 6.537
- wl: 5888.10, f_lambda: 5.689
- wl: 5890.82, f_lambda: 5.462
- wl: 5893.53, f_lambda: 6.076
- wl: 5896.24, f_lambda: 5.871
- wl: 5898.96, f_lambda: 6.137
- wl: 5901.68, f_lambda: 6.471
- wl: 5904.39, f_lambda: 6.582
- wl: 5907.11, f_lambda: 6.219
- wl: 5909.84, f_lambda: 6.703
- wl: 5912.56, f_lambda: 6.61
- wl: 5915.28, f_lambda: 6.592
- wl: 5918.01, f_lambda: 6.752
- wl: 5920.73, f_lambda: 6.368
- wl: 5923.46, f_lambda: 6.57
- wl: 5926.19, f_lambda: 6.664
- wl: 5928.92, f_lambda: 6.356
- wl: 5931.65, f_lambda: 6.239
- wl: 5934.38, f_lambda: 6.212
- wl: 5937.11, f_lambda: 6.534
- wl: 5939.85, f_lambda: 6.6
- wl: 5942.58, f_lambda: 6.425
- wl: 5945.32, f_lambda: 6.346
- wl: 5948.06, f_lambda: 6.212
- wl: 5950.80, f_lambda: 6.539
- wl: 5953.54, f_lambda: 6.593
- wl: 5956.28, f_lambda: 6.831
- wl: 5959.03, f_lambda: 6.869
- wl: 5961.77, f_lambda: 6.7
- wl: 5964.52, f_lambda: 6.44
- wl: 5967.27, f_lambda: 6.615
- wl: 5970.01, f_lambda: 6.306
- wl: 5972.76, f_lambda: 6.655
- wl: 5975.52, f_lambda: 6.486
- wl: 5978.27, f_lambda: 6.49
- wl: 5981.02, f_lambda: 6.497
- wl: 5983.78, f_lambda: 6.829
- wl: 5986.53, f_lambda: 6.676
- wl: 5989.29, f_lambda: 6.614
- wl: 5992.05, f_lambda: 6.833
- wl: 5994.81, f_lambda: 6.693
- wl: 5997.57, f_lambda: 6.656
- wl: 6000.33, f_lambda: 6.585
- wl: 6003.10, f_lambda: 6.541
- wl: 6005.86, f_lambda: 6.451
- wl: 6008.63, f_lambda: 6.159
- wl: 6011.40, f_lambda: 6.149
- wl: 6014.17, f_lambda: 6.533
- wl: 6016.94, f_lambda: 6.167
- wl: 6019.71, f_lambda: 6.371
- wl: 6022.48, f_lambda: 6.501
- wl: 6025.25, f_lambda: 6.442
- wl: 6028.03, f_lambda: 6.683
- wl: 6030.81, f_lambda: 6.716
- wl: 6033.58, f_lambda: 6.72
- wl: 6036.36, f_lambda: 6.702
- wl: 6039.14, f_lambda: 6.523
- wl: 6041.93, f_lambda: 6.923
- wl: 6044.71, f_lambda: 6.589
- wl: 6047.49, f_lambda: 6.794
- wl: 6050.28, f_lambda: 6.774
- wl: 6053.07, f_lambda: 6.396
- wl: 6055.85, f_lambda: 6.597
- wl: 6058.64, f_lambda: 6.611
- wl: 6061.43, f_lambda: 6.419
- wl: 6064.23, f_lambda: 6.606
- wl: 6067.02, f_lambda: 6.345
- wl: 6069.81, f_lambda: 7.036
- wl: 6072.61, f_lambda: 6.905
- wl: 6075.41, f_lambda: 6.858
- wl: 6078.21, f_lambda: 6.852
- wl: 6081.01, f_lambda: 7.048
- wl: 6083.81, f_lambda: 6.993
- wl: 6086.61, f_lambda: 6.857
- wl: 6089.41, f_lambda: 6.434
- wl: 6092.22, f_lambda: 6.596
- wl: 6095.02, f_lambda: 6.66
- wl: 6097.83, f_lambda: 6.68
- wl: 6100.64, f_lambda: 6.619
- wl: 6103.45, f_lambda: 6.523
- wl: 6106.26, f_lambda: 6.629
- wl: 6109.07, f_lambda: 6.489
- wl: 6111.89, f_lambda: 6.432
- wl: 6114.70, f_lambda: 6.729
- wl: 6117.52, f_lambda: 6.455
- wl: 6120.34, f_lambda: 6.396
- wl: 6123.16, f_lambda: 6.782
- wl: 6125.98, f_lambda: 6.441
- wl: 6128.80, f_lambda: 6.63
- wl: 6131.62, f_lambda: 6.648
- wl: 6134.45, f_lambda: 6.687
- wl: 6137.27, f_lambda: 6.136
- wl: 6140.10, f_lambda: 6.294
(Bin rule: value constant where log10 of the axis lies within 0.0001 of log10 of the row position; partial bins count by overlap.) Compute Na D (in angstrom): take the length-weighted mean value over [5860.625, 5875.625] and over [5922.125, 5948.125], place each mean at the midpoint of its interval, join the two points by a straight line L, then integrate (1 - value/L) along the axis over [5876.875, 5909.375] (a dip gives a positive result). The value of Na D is 1.5 angstrom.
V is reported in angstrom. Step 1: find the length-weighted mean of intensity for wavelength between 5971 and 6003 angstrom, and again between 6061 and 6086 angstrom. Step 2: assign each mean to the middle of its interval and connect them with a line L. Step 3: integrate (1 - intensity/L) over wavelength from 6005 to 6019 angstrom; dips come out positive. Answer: 0.8 angstrom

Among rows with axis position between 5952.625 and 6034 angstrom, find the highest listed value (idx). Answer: 6.869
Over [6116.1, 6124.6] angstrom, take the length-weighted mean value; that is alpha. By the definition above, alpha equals 6.54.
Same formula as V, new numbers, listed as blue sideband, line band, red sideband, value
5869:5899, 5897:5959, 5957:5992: 1.16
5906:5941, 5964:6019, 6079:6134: 0.24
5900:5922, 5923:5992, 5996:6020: -0.71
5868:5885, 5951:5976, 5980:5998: 0.71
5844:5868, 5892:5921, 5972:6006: 0.68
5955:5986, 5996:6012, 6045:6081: 0.48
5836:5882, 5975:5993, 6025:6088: 0.32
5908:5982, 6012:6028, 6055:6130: 0.43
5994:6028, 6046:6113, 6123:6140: -1.95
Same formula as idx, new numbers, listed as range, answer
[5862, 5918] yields 7.823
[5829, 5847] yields 7.306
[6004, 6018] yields 6.533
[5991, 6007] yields 6.833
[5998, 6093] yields 7.048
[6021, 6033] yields 6.716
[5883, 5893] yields 6.537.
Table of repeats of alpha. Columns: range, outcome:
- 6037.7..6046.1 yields 6.68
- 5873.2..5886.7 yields 7.21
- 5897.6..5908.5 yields 6.35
